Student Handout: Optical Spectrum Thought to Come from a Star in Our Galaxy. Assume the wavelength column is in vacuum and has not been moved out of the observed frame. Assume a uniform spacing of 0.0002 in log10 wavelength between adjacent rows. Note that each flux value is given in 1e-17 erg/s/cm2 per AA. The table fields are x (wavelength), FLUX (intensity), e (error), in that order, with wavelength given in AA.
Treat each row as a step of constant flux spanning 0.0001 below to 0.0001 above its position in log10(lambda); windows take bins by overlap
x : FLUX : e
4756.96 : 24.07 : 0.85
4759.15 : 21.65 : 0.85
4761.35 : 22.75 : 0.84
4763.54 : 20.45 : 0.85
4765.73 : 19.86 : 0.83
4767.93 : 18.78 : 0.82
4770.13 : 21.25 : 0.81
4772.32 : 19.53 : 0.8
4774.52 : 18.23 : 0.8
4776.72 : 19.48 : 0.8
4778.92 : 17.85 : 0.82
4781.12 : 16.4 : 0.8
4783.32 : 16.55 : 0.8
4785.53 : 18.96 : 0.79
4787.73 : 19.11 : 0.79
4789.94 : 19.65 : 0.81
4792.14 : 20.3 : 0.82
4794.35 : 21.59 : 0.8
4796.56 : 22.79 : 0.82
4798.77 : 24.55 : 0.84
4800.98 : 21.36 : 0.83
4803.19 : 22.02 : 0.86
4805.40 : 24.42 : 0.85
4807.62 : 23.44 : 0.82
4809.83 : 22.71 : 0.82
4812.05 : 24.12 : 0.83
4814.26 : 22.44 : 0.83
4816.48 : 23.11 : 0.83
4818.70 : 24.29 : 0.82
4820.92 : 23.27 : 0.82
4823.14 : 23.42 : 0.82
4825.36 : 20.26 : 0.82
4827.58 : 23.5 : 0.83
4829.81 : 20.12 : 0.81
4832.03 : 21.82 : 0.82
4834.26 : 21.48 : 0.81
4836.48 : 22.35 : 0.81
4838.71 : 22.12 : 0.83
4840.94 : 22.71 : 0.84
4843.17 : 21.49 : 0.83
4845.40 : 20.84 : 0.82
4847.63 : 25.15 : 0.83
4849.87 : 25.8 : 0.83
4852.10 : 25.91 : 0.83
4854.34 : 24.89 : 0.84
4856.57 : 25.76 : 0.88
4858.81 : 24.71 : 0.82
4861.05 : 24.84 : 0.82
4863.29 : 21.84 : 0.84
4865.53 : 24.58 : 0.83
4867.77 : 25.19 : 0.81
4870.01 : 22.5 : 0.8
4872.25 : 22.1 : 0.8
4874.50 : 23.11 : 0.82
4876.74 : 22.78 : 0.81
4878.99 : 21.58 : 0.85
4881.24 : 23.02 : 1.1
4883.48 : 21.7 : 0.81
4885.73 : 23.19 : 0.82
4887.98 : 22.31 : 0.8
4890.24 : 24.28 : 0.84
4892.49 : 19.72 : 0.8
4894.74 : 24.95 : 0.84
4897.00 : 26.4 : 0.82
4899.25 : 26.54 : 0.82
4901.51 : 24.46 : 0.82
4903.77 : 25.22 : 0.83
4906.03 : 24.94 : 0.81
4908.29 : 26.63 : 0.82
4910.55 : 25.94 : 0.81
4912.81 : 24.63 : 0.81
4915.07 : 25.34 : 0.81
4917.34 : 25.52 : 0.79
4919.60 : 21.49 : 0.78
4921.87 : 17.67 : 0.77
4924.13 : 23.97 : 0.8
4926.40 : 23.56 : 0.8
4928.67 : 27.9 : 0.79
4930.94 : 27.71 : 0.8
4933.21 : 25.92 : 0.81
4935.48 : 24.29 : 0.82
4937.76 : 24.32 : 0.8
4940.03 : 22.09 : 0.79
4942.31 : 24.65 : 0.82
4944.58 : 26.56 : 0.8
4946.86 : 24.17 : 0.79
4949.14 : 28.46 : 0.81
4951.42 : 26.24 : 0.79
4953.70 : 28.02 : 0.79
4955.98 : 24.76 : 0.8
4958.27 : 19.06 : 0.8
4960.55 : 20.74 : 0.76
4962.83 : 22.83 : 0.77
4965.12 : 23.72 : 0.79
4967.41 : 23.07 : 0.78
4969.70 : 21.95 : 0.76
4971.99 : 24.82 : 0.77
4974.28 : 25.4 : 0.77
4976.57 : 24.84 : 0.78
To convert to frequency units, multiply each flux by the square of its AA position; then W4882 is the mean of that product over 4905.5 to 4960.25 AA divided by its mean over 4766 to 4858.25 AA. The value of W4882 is 1.19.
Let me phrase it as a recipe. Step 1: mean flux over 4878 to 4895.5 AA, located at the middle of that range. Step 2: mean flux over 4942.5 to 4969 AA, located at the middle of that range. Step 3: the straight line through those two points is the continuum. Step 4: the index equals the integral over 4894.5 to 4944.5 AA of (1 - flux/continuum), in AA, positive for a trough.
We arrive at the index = -3.0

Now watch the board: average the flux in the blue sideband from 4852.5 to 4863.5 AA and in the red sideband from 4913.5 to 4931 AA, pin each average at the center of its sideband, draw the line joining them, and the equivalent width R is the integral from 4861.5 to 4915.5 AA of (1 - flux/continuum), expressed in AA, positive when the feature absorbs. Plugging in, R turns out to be 1.0 AA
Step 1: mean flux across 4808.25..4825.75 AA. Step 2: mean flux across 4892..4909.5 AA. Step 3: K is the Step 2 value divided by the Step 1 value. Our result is 1.09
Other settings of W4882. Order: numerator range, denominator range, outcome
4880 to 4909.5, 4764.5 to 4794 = 1.33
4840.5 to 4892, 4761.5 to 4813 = 1.17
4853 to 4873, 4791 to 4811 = 1.10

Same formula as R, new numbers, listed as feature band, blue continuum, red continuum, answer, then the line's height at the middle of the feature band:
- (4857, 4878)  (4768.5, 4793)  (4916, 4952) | -1.4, 22.1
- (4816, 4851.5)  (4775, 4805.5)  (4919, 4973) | -2.3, 21.3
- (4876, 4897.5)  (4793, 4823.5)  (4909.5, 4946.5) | 1.0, 24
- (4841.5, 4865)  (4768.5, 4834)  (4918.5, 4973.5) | -1.9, 22.3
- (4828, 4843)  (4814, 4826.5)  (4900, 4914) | 0.9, 23.3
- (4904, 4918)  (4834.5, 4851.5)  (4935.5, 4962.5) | -0.9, 23.9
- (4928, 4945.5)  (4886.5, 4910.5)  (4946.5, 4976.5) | -0.8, 24.3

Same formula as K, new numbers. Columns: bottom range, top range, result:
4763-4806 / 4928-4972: 1.22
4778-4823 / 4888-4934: 1.14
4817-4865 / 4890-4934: 1.06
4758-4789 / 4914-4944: 1.25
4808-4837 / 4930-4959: 1.12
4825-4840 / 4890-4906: 1.13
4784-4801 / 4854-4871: 1.16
